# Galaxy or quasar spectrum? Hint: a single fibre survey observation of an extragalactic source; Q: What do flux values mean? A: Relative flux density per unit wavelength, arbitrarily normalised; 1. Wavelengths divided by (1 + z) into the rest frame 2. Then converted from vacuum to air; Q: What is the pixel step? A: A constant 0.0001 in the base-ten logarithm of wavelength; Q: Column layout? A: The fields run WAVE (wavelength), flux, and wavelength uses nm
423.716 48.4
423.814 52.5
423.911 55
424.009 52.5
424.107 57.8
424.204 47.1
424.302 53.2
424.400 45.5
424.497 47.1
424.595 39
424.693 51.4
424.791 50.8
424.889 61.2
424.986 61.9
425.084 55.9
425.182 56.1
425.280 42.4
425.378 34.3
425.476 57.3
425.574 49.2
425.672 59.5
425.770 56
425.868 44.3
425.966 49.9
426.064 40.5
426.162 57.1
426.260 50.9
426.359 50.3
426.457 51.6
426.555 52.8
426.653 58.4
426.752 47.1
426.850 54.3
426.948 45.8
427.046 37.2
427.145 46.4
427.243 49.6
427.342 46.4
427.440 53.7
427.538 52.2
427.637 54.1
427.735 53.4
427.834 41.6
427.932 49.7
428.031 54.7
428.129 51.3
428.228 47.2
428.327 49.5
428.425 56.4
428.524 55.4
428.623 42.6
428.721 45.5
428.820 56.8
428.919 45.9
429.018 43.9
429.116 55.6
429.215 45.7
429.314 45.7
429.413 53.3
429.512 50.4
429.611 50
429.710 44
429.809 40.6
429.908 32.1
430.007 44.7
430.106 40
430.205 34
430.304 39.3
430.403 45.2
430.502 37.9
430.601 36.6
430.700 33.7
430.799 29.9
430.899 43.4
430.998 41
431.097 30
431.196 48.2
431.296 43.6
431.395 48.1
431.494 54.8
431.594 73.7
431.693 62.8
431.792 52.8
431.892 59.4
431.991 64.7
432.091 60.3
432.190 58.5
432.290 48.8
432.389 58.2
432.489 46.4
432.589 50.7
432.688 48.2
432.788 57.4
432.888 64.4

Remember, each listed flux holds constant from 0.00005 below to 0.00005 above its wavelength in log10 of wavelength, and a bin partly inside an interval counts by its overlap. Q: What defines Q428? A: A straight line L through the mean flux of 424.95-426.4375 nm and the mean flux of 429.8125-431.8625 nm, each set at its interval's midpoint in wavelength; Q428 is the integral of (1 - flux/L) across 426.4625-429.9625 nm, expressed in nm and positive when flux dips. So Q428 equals -0.11 nm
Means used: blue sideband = 50.9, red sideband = 43.7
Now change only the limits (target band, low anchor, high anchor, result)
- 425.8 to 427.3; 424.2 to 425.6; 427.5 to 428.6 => 0.05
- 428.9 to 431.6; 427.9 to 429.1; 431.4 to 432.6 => 0.51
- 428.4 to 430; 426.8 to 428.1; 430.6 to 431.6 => -0.04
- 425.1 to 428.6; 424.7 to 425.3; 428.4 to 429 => 0.15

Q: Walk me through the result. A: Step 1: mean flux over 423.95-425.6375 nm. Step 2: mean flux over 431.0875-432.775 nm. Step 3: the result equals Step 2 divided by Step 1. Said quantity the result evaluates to 1.06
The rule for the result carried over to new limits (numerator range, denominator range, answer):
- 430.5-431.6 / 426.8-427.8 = 0.86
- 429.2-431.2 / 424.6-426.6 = 0.80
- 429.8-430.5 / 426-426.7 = 0.76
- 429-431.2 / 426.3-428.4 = 0.84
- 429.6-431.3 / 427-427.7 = 0.81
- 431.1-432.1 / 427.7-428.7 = 1.11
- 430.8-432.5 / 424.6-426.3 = 1.01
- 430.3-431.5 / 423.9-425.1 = 0.78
